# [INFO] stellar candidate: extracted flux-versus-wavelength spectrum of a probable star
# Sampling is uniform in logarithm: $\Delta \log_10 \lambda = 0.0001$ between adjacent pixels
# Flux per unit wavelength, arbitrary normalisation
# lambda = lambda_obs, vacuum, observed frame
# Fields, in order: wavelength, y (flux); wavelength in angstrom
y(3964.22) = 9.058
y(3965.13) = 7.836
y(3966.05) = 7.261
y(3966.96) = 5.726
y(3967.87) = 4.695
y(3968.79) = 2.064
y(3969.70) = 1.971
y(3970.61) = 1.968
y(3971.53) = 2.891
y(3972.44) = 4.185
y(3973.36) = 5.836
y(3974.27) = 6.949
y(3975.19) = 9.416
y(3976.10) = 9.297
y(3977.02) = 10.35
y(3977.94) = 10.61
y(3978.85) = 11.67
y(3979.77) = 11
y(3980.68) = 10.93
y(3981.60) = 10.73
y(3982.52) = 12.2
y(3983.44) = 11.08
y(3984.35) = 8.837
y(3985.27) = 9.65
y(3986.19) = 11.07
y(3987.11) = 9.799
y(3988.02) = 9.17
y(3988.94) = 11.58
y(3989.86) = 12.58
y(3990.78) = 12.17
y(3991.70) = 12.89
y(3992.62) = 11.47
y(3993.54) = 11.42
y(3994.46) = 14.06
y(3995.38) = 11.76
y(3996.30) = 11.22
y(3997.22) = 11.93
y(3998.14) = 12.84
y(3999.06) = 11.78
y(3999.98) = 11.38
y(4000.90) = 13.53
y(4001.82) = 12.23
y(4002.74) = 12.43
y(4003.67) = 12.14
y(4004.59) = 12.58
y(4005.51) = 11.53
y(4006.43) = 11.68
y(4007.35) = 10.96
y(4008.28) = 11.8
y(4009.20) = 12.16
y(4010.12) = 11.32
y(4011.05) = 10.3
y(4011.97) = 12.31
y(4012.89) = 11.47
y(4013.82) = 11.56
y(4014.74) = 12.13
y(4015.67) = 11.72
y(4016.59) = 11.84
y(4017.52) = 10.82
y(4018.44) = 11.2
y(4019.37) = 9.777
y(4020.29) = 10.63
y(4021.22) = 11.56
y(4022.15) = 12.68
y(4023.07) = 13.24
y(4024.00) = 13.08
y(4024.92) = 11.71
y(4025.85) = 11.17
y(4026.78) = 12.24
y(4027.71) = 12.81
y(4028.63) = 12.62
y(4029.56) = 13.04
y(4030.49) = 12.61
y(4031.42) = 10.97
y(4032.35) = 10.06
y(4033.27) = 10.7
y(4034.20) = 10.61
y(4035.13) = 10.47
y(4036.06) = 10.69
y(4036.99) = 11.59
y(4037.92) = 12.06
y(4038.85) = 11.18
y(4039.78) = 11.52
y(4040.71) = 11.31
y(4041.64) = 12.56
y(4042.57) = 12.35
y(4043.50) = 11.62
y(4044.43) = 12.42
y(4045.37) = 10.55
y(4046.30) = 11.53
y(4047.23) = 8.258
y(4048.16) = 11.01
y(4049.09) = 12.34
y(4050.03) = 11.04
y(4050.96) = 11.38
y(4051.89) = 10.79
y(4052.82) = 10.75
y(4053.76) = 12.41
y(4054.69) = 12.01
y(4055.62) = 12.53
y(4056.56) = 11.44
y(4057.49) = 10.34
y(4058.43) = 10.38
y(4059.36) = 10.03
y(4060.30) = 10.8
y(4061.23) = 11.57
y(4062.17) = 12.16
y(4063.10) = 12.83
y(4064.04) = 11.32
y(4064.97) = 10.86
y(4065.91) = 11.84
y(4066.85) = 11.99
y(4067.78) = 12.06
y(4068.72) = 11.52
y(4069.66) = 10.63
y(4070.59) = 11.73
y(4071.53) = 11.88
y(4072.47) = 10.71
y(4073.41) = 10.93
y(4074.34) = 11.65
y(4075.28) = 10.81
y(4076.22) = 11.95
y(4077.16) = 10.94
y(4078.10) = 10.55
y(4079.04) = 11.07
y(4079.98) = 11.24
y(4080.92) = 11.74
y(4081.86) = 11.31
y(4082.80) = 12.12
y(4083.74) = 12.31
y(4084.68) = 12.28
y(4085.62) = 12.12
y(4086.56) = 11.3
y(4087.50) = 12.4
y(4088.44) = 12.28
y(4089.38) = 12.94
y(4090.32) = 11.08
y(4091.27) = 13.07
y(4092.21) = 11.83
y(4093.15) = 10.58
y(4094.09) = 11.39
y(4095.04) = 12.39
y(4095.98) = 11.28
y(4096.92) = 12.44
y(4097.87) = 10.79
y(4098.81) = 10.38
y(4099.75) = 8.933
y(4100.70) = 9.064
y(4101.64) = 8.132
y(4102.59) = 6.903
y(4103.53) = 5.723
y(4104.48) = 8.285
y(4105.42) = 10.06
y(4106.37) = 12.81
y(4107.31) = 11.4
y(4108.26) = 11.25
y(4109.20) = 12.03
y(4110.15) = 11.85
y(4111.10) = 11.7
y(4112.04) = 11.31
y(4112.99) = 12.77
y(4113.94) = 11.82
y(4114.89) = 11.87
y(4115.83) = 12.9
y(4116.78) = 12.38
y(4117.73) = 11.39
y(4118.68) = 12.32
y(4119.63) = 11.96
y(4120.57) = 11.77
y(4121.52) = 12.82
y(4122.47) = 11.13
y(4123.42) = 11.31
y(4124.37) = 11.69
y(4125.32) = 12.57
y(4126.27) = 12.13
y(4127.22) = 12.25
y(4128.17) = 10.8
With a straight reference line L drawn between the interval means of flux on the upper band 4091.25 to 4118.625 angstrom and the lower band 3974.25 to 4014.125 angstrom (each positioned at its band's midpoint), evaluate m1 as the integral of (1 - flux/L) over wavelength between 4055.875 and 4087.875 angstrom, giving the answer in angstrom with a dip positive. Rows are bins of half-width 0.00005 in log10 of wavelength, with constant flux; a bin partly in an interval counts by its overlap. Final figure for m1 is -1.2 angstrom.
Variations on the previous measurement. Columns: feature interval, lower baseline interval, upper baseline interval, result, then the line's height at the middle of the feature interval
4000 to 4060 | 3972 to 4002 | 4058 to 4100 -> -2.4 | 11.1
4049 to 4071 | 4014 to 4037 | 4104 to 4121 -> 0.4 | 11.6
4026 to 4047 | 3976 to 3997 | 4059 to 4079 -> -0.5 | 11.3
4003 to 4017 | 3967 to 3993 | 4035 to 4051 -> -2.4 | 9.99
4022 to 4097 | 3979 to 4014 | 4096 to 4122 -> -2.4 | 11.2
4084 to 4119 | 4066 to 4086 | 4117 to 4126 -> 1.6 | 11.7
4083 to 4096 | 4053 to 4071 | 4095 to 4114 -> -1.4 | 10.8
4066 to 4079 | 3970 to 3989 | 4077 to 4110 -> -0.9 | 10.6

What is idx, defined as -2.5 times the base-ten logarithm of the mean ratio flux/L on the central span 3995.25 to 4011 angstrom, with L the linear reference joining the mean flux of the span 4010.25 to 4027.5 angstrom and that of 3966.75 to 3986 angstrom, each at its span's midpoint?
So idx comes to -0.17 mag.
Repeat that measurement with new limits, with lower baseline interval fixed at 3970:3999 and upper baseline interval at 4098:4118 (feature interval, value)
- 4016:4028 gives -0.15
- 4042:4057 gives -0.11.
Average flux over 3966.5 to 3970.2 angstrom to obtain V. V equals 3.61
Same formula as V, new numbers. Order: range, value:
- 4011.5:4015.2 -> 11.9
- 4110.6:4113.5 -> 11.9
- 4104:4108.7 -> 10.7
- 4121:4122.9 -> 12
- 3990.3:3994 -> 12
